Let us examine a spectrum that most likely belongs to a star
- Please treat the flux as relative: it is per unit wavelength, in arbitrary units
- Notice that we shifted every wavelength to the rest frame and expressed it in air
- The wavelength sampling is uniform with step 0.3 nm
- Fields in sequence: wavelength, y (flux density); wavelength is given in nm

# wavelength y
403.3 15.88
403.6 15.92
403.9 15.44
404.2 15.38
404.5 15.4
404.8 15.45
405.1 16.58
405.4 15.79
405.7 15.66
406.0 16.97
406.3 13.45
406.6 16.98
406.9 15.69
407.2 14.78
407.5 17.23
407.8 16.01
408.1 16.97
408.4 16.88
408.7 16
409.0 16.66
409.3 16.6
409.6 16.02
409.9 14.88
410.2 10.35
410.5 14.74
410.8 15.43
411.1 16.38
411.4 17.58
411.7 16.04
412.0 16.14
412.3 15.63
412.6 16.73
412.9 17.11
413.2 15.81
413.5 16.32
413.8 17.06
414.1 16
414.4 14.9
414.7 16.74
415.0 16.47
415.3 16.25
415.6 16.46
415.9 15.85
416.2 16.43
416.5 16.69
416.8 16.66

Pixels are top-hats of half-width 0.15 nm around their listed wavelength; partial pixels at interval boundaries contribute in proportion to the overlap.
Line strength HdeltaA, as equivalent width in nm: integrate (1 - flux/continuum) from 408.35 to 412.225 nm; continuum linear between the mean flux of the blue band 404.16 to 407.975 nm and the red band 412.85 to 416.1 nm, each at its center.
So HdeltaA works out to 0.10 nm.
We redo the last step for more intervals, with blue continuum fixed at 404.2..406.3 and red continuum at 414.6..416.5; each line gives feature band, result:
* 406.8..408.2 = -0.02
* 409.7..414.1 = 0.11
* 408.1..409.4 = -0.05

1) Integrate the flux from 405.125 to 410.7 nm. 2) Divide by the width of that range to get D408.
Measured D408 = 15.7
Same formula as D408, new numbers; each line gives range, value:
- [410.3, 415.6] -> 16.1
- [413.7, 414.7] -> 16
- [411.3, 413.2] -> 16.5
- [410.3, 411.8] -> 15.8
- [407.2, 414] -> 16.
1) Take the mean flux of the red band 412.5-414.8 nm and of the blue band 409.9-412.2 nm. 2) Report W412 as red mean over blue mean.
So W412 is 1.07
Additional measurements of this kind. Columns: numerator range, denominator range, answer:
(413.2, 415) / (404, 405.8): 1.03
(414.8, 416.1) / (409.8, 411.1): 1.15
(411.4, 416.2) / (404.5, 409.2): 1.01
